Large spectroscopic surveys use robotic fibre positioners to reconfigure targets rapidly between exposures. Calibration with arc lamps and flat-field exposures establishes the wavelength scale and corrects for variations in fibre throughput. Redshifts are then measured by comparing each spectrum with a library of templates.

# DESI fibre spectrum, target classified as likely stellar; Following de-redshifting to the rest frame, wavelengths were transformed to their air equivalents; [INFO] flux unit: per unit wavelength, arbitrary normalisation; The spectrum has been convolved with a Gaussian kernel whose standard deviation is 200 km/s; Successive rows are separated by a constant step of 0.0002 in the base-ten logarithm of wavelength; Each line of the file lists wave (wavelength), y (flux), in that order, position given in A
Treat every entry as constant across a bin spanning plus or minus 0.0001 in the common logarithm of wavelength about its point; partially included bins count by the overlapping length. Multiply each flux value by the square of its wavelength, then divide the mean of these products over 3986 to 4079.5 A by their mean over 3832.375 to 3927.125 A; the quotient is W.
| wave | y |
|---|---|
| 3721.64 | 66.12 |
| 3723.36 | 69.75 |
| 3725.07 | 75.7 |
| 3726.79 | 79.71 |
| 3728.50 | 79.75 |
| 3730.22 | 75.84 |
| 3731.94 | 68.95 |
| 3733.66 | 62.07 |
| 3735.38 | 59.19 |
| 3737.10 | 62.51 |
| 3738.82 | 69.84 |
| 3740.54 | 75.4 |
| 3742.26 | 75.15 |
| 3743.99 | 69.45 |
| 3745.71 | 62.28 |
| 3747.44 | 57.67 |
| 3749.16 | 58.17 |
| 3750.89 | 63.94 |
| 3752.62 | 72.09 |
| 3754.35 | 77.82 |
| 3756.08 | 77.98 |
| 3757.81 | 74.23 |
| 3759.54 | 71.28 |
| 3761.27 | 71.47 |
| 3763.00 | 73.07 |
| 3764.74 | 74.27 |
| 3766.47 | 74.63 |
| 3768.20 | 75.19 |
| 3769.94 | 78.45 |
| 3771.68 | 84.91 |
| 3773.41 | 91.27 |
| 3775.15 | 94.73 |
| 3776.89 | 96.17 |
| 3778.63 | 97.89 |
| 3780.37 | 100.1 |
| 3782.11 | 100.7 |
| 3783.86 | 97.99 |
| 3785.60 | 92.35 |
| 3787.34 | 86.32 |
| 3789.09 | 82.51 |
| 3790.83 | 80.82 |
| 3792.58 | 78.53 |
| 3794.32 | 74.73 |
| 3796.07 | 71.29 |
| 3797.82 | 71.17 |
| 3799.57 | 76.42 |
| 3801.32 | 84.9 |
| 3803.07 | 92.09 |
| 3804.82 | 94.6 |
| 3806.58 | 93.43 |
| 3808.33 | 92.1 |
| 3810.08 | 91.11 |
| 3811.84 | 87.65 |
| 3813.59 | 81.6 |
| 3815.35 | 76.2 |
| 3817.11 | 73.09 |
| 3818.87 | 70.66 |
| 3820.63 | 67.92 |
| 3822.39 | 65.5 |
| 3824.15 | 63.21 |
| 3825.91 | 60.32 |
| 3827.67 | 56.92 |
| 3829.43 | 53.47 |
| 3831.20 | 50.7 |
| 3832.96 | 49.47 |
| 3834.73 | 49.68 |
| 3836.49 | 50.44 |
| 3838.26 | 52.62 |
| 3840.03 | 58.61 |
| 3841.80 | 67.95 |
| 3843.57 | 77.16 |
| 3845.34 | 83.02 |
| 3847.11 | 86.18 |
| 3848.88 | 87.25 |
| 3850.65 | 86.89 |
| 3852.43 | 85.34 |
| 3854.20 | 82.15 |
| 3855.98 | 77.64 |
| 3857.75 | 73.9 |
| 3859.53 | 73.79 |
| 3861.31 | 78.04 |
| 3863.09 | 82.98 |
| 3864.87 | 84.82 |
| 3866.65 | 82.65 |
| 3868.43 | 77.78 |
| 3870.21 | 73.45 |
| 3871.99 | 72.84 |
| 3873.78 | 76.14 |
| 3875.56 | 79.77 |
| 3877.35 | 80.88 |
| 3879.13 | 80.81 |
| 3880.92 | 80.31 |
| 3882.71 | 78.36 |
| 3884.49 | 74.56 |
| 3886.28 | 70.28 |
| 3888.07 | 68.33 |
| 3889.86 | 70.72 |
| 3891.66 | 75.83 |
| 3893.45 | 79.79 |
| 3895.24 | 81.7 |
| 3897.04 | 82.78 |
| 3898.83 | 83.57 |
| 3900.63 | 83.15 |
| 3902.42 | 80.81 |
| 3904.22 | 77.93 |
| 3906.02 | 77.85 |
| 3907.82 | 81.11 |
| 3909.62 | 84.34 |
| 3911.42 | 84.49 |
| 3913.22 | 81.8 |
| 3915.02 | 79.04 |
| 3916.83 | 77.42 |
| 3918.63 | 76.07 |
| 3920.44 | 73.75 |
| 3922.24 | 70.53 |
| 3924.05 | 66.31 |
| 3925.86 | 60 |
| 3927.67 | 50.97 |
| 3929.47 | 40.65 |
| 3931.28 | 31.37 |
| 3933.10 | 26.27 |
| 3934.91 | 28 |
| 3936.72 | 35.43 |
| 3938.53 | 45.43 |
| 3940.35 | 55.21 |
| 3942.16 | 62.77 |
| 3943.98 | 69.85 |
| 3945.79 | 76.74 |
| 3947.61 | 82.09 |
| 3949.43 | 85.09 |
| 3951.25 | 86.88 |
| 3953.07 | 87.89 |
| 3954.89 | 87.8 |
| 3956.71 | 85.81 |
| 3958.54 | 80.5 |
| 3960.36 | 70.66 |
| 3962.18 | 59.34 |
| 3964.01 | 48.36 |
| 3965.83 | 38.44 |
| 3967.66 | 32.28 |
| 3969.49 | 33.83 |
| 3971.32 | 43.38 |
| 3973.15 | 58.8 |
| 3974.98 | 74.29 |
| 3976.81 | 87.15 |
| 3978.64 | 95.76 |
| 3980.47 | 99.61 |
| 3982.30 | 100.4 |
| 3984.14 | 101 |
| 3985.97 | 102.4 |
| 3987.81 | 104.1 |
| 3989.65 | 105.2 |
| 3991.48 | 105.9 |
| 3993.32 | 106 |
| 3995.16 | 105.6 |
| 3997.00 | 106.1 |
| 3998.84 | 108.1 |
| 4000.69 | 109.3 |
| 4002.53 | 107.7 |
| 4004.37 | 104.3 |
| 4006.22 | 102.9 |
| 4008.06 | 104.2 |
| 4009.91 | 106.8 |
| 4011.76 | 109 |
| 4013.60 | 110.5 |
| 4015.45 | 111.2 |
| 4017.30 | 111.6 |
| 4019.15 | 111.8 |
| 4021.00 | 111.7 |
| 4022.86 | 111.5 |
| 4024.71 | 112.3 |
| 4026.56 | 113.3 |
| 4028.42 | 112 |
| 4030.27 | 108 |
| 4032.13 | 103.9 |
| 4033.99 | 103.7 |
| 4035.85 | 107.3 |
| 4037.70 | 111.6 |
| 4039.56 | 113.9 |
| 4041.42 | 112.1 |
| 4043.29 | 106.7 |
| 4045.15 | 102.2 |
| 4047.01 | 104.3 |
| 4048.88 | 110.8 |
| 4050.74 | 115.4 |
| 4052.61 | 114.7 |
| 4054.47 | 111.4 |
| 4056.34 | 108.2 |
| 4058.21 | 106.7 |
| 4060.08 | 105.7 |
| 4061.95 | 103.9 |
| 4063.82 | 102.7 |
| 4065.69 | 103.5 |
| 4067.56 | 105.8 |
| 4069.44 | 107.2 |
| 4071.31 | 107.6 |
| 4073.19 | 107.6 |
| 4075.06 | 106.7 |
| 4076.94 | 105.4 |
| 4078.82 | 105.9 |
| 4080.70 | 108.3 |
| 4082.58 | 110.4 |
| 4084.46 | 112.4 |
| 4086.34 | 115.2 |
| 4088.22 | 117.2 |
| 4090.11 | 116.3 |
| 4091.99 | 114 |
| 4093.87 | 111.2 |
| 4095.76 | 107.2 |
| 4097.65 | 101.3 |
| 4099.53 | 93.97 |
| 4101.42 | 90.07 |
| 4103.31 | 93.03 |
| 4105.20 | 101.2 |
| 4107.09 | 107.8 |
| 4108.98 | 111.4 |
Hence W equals 1.54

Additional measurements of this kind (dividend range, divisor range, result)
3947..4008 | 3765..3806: 1.10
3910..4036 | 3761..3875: 1.17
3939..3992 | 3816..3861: 1.19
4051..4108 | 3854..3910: 1.51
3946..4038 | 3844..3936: 1.33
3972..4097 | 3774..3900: 1.51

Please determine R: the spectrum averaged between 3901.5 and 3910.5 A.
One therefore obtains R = 80.4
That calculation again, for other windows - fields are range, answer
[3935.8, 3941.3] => 45.5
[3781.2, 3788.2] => 94.4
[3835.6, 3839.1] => 51.6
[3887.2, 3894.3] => 73.6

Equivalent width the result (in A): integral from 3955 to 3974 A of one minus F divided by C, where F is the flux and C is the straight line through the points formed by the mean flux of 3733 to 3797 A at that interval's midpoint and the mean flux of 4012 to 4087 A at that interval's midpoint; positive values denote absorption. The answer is 8.2 A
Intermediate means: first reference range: 77.6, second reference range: 109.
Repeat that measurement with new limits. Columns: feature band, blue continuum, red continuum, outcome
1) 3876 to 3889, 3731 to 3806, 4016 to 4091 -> 2.0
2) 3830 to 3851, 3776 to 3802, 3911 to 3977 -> 3.3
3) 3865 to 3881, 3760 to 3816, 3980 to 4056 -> 2.6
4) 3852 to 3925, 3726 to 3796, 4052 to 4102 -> 9.3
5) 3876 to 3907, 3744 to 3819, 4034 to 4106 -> 4.4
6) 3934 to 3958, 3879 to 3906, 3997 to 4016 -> 6.1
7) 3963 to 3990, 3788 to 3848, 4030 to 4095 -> 6.2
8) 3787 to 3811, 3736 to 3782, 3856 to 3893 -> -2.2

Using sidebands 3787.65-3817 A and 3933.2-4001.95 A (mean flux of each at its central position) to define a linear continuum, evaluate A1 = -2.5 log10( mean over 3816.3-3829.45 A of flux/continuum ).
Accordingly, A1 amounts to 0.26 mag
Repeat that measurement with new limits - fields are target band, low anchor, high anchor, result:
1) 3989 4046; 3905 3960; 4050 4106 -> -0.19 mag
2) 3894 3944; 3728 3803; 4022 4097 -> 0.38 mag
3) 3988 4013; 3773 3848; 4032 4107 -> -0.07 mag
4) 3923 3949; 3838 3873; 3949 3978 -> 0.29 mag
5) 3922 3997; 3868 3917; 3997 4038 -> 0.32 mag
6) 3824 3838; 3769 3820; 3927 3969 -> 0.43 mag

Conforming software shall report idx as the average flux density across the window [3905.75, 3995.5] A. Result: 71.9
